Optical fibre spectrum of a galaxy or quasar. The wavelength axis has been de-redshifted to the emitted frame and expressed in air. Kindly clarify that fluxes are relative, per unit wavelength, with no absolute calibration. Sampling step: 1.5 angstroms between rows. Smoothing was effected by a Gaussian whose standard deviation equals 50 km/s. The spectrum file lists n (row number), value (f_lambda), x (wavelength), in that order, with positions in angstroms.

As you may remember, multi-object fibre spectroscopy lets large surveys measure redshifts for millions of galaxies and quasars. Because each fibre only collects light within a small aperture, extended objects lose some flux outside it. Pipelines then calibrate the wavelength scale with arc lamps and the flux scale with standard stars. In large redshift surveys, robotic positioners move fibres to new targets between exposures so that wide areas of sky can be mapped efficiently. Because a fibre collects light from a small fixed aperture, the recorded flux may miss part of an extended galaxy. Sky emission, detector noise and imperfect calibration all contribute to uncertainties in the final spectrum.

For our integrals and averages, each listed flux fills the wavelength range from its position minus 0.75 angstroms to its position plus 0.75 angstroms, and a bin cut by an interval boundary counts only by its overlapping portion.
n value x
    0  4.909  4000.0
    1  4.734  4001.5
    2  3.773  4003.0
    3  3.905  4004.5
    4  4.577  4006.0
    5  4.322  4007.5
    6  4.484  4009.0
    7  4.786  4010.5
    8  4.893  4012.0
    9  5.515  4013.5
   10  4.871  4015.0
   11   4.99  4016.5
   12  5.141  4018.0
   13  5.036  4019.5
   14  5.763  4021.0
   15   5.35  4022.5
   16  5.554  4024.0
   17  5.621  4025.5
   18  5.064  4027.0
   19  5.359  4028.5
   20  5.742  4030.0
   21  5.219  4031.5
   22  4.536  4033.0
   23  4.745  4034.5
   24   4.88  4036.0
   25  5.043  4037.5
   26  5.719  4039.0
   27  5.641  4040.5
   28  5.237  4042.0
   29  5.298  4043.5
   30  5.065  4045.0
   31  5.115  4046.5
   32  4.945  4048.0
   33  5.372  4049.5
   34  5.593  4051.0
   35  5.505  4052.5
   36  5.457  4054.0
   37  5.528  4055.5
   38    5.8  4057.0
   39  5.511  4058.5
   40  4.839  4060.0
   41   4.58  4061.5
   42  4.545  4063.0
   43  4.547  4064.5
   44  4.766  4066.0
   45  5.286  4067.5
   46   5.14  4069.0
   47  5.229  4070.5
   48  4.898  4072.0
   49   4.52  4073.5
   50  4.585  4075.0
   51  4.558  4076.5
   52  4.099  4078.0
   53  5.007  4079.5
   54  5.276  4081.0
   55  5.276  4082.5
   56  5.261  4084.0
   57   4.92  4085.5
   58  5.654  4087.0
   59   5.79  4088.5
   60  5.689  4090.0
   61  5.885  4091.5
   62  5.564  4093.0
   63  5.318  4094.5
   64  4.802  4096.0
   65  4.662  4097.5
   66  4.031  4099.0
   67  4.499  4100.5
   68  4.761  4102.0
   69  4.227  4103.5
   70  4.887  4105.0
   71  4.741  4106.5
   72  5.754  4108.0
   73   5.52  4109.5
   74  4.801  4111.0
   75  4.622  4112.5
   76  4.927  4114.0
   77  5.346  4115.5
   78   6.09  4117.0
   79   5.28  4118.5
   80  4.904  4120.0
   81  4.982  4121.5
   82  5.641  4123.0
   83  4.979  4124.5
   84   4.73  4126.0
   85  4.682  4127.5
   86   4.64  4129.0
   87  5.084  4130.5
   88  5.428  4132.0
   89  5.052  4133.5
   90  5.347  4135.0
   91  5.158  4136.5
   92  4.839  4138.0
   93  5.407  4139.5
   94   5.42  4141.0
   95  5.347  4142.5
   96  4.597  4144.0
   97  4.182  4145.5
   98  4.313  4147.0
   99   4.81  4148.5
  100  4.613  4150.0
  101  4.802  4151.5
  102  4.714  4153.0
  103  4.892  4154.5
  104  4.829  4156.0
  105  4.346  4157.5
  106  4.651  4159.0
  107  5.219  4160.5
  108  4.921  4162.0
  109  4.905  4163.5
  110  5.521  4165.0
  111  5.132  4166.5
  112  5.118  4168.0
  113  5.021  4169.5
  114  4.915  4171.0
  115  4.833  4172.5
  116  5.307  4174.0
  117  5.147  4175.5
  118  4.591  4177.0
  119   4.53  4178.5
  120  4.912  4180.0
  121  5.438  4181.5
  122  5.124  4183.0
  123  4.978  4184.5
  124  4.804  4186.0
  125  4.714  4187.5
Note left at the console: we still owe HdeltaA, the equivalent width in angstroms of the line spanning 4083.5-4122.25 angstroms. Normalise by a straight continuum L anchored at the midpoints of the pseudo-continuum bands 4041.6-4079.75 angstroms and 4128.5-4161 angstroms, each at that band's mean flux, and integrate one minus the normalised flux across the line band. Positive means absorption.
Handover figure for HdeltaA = -1.1 angstroms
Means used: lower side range 5.04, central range 5.11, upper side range 4.89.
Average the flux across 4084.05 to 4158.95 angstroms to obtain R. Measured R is 5.01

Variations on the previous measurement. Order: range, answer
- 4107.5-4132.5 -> 5.13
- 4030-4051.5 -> 5.19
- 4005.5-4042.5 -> 5.13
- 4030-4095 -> 5.16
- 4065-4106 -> 4.98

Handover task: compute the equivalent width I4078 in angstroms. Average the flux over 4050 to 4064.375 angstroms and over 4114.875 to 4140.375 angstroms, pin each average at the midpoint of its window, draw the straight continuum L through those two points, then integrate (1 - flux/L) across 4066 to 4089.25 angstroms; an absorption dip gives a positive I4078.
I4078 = 0.8 angstroms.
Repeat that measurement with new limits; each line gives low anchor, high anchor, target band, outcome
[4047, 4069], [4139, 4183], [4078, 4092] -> -0.67 angstroms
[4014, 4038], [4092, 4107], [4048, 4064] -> -0.73 angstroms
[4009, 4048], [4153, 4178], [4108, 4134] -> -0.49 angstroms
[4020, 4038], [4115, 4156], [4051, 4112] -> 0.91 angstroms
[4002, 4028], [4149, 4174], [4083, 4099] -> -1.21 angstroms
